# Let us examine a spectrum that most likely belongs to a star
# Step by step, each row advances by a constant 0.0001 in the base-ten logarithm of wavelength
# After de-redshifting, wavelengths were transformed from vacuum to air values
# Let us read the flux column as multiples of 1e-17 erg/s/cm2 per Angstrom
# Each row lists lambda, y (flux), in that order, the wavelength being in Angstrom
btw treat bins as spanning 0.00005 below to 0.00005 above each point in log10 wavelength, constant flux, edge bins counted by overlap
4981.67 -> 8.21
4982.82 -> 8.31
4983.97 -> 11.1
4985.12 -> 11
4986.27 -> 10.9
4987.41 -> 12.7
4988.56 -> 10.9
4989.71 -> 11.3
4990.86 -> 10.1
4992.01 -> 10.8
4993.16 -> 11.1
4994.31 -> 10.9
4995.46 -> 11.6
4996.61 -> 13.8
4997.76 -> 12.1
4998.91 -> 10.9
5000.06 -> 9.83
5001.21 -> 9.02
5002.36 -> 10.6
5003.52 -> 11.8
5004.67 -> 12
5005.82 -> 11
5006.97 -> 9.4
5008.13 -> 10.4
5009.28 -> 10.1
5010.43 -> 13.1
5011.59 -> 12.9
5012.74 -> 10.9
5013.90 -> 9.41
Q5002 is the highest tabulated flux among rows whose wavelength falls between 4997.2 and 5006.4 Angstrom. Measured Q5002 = 12.1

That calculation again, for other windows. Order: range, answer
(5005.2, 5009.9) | 11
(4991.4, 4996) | 11.6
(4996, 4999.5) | 13.8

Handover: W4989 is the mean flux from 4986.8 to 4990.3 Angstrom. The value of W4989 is 11.6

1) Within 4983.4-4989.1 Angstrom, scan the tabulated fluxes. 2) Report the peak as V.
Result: 12.7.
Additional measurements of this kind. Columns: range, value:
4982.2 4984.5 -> 11.1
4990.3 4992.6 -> 10.8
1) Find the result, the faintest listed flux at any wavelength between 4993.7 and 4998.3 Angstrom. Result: 10.9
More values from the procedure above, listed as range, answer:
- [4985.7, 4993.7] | 10.1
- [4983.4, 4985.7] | 11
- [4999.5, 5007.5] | 9.02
